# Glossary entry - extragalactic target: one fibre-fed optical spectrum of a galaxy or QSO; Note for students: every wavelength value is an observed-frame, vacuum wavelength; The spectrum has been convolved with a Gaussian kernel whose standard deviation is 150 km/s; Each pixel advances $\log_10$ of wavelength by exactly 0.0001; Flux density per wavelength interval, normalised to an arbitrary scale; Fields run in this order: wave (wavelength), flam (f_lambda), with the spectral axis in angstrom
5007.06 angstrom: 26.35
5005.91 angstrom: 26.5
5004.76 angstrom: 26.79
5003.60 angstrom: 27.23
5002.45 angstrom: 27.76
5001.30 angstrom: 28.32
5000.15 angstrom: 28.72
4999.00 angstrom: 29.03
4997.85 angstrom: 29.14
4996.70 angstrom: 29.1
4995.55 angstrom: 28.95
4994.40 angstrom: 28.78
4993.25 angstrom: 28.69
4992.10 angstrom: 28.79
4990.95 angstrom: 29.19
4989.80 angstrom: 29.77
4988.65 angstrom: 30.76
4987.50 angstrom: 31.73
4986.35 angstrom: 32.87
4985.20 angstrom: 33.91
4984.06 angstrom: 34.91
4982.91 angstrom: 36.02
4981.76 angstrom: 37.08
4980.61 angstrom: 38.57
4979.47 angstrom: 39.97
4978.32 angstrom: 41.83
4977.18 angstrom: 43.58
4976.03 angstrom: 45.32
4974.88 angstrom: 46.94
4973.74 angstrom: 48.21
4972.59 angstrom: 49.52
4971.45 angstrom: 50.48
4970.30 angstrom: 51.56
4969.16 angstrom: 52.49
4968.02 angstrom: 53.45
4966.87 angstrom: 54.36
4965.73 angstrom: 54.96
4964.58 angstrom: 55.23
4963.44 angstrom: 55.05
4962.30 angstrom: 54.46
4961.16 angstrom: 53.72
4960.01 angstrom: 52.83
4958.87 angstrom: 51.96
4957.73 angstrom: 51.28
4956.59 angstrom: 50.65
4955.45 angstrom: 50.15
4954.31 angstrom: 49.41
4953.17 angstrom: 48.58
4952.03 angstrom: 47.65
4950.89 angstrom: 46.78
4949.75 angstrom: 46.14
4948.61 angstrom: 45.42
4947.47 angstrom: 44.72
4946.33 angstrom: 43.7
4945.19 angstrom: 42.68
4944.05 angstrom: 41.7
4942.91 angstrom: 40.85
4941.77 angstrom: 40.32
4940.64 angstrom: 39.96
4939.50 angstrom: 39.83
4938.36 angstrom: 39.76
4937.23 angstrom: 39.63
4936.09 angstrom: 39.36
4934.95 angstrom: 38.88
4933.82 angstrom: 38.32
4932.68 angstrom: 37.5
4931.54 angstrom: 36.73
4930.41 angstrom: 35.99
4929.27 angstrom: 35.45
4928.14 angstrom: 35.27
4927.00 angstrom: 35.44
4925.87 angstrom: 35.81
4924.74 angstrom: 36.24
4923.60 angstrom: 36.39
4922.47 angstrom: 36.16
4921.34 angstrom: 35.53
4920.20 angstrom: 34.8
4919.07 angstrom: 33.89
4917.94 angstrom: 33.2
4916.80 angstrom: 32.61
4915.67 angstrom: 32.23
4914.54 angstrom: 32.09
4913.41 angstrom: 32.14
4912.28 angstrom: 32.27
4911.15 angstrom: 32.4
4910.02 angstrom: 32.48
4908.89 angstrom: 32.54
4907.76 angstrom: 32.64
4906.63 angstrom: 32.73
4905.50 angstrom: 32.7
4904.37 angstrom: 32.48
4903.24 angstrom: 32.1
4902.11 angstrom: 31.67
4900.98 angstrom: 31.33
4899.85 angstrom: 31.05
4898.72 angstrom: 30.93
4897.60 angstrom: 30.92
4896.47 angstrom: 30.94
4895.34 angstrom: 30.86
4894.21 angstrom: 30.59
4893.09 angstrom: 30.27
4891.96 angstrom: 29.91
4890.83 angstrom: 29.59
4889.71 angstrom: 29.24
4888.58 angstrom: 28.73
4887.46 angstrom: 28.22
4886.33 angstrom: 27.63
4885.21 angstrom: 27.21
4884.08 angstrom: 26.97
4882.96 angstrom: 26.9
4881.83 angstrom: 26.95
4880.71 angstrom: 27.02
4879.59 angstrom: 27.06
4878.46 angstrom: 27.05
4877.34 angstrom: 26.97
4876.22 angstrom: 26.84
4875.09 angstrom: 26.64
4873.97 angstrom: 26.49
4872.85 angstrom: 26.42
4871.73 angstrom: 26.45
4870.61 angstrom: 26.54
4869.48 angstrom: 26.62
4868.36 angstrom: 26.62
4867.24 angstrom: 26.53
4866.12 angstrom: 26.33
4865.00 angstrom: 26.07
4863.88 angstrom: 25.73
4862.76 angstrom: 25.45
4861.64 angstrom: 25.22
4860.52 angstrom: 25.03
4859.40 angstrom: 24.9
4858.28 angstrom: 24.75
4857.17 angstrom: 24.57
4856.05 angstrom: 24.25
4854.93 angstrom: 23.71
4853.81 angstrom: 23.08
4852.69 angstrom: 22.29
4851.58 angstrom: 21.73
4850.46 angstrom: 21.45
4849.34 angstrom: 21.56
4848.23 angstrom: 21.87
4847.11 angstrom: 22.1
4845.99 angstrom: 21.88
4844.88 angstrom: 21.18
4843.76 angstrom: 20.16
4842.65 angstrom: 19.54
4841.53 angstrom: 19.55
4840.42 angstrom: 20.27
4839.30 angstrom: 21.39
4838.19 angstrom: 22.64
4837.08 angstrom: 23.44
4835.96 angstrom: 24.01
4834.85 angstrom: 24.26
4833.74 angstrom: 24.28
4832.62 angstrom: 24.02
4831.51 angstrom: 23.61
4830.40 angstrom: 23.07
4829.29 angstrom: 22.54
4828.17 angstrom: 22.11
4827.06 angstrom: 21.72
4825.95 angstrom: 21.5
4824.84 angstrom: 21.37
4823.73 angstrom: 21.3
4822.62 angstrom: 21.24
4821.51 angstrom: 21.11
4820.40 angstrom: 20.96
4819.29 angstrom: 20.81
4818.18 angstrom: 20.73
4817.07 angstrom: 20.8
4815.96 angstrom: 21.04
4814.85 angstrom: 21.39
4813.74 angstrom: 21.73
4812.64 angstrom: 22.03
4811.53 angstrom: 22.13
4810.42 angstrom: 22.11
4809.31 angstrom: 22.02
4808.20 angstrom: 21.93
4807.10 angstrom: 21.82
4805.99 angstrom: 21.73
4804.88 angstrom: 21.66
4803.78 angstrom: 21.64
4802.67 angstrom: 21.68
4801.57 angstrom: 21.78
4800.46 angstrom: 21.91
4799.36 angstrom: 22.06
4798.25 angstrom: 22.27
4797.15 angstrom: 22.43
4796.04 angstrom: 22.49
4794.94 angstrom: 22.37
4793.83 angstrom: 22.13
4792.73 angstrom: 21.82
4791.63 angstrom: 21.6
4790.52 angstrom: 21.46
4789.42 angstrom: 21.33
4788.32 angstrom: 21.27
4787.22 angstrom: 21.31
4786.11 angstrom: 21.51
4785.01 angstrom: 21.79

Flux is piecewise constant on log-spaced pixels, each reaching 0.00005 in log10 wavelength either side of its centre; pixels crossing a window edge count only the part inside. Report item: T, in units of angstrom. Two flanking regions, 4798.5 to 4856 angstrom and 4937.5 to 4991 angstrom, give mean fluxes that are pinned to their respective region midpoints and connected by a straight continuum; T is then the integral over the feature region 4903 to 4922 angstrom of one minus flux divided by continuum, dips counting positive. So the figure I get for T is 1.70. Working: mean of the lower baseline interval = 21.9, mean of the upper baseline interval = 44.8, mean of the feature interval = 32.9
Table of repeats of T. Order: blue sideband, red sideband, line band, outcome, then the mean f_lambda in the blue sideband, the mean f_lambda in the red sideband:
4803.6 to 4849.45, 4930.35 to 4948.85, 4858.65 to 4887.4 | 2.86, 21.8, 40.3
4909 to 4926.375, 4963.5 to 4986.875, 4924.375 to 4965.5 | -4.67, 33.8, 45.3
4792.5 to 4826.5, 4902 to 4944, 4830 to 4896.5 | 7.16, 21.7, 35.5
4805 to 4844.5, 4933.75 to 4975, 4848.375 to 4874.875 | 3.92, 21.8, 47.5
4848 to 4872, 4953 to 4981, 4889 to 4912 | 1.87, 24.6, 49.9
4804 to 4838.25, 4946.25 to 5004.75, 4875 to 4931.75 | 1.86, 22.1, 41.6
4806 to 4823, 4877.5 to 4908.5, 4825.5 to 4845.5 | 1.23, 21.5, 29.7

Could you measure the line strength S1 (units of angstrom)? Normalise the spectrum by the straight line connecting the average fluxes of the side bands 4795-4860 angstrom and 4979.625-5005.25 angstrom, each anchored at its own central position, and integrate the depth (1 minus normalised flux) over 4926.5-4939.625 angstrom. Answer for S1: -4.7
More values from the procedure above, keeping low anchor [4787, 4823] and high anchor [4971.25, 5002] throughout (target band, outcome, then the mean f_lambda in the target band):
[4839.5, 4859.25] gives 2.4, 22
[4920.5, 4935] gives -2.5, 36.3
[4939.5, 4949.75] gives -3.3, 42.5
